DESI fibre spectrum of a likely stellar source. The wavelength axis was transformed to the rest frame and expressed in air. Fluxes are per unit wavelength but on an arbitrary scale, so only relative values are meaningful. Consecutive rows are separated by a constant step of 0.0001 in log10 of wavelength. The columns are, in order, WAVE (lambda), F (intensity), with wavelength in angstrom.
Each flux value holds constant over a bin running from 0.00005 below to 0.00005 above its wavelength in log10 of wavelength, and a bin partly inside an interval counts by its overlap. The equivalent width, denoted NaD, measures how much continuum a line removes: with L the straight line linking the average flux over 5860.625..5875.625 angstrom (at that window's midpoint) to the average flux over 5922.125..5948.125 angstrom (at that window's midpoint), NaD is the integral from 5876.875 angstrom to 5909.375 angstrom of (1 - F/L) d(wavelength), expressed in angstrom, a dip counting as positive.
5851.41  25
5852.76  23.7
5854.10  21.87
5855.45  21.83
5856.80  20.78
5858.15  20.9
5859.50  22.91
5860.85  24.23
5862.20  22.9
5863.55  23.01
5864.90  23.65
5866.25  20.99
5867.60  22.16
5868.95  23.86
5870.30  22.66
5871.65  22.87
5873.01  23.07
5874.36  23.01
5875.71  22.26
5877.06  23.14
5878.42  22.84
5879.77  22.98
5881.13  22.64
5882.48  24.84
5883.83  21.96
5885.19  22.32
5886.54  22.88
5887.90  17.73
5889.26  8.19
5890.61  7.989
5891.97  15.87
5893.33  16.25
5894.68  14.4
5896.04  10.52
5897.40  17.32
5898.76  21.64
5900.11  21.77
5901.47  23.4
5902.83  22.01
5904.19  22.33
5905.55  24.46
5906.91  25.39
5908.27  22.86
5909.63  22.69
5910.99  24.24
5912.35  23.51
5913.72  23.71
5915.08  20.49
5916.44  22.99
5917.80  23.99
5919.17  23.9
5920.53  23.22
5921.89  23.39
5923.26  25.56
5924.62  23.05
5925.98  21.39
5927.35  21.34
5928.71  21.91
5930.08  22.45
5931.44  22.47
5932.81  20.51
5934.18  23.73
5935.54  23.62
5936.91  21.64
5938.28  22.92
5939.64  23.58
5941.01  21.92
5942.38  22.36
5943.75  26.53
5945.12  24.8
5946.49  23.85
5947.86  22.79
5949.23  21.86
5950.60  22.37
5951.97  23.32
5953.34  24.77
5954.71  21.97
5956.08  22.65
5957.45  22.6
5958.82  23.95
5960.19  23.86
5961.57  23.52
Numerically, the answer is 4.41 angstrom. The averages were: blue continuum 22.9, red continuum 23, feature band 19.8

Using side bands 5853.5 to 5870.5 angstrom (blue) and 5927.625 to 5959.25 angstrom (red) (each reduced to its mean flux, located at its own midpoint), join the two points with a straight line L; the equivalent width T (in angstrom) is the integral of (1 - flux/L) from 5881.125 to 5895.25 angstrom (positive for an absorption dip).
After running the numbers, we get 3.2 angstrom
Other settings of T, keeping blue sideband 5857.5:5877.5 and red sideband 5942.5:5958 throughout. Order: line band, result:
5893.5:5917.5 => 1.8 angstrom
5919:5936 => 0.3 angstrom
